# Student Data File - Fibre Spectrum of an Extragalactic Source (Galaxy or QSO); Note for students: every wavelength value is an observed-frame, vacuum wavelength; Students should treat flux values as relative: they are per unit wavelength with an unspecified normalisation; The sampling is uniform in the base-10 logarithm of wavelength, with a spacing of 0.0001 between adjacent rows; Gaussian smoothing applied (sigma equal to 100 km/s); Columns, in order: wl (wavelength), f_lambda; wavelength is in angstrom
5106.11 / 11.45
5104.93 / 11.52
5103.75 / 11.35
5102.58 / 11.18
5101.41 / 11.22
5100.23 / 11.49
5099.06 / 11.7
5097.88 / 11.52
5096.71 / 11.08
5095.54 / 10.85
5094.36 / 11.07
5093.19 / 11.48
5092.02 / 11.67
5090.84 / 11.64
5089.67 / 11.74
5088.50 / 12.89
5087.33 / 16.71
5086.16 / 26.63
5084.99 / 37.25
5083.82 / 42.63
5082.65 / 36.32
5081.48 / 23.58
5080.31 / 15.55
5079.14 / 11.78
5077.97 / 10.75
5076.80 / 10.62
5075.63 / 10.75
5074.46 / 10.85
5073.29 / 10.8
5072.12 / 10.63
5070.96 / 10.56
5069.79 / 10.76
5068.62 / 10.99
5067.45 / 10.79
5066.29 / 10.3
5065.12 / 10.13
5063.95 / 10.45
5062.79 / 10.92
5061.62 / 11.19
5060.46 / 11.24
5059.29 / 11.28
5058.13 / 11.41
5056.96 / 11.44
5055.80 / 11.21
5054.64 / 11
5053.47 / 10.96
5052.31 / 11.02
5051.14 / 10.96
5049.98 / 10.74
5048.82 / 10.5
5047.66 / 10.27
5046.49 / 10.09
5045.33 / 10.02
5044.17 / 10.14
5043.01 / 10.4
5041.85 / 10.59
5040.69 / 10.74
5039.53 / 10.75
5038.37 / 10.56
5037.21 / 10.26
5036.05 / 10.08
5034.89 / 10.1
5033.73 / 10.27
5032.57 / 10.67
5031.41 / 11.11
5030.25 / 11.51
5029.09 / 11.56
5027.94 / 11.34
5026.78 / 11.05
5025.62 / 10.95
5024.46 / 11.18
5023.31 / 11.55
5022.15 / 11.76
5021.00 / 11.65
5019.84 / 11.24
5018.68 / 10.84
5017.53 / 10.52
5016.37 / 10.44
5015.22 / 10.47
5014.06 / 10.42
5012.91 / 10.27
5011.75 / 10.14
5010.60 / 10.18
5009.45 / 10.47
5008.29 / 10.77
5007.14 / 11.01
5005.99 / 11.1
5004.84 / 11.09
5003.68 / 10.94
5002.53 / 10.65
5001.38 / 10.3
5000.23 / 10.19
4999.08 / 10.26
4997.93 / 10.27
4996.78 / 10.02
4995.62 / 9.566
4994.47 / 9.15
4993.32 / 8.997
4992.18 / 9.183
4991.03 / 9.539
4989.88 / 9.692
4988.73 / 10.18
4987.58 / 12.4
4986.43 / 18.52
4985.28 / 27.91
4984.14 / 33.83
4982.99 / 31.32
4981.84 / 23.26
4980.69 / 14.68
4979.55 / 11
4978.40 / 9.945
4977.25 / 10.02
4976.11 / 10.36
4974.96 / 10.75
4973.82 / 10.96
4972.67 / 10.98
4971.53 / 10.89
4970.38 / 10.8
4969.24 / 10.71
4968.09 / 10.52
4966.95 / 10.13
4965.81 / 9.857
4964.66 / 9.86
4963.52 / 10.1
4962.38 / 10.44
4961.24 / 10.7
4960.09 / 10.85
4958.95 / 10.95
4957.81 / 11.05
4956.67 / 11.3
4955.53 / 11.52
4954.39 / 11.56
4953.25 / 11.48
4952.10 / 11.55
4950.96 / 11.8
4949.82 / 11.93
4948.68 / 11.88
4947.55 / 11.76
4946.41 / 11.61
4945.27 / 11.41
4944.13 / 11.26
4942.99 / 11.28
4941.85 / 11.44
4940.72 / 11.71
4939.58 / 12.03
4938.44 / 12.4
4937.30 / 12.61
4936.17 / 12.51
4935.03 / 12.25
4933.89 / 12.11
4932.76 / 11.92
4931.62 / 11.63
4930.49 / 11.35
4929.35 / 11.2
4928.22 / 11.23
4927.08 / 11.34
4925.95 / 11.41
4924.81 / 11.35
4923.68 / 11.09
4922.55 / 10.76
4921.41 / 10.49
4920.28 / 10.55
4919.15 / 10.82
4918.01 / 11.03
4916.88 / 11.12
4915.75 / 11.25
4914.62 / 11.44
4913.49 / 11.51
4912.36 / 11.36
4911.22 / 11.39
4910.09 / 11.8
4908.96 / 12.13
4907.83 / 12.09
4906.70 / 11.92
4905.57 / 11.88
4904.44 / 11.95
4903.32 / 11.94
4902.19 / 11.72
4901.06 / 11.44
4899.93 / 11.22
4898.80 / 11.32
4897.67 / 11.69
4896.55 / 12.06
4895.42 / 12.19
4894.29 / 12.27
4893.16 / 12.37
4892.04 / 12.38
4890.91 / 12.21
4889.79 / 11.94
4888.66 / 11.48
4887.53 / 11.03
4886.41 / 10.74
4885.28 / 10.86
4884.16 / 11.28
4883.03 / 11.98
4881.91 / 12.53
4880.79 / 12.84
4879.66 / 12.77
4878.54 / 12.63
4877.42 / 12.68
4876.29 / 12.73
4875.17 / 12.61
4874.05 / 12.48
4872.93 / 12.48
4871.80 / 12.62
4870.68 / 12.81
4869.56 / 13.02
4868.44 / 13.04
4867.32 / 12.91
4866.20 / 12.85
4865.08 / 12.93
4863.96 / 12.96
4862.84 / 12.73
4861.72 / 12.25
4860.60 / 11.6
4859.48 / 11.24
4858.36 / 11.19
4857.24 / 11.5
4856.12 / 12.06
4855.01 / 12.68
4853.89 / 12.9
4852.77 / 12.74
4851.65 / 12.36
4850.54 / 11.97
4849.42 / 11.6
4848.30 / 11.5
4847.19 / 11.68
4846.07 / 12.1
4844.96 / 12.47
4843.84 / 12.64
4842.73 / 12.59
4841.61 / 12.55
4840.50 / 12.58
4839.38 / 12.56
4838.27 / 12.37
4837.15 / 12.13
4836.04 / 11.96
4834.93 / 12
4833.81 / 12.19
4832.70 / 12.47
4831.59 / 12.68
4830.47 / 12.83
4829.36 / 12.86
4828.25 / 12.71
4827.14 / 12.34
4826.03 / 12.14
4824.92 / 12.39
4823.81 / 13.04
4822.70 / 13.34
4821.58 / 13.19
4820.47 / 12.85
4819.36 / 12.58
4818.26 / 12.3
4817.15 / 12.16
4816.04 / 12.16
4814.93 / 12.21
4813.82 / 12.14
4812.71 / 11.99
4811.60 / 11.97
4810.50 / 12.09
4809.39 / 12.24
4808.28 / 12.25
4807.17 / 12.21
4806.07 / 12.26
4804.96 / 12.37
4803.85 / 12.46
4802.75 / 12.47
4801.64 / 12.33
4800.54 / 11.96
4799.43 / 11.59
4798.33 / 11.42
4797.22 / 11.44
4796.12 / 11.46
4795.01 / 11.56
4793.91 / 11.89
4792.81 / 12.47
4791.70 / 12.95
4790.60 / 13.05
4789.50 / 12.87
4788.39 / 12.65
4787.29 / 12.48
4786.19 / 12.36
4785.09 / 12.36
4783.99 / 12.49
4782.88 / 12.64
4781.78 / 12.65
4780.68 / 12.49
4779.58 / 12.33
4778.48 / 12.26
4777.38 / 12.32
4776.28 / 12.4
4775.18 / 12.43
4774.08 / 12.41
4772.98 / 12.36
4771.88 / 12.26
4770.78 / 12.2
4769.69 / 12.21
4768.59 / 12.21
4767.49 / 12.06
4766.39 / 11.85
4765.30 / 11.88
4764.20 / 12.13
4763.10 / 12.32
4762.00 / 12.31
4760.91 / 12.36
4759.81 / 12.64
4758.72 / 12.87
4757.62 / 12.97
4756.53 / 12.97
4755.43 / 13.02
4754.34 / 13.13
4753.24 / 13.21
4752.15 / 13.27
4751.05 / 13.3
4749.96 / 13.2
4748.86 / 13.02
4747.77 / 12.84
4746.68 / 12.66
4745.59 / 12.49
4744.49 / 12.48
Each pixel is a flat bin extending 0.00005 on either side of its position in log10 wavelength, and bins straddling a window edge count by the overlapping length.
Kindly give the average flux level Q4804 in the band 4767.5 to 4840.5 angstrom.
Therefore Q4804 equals 12.3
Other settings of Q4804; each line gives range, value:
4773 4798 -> 12.4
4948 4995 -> 12.8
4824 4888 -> 12.3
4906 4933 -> 11.3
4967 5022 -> 12.3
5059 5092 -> 15.3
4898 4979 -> 11.3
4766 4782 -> 12.3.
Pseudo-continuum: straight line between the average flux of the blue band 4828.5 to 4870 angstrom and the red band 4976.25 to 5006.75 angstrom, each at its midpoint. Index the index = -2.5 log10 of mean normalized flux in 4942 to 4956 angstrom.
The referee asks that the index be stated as 0.142 mag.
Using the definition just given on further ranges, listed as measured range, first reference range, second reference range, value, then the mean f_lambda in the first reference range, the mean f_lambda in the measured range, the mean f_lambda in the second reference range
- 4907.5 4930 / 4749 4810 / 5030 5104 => 0.12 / 12.4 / 11.3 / 12.9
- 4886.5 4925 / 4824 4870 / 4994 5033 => 0.02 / 12.4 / 11.6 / 10.7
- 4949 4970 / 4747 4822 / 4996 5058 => 0.03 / 12.4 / 10.9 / 10.7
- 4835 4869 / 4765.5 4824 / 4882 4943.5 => -0.03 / 12.3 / 12.3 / 11.6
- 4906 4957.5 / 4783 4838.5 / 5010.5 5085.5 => 0.07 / 12.3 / 11.5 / 12.3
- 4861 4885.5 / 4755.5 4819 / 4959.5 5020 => -0.03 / 12.3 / 12.6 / 12.1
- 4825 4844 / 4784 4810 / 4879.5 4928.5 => -0.04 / 12.2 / 12.4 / 11.6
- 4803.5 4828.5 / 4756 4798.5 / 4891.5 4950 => -0.02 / 12.3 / 12.4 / 11.6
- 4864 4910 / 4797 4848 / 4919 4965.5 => -0.03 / 12.3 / 12.2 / 11.4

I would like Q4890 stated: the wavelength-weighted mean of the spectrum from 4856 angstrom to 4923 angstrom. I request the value 11.9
